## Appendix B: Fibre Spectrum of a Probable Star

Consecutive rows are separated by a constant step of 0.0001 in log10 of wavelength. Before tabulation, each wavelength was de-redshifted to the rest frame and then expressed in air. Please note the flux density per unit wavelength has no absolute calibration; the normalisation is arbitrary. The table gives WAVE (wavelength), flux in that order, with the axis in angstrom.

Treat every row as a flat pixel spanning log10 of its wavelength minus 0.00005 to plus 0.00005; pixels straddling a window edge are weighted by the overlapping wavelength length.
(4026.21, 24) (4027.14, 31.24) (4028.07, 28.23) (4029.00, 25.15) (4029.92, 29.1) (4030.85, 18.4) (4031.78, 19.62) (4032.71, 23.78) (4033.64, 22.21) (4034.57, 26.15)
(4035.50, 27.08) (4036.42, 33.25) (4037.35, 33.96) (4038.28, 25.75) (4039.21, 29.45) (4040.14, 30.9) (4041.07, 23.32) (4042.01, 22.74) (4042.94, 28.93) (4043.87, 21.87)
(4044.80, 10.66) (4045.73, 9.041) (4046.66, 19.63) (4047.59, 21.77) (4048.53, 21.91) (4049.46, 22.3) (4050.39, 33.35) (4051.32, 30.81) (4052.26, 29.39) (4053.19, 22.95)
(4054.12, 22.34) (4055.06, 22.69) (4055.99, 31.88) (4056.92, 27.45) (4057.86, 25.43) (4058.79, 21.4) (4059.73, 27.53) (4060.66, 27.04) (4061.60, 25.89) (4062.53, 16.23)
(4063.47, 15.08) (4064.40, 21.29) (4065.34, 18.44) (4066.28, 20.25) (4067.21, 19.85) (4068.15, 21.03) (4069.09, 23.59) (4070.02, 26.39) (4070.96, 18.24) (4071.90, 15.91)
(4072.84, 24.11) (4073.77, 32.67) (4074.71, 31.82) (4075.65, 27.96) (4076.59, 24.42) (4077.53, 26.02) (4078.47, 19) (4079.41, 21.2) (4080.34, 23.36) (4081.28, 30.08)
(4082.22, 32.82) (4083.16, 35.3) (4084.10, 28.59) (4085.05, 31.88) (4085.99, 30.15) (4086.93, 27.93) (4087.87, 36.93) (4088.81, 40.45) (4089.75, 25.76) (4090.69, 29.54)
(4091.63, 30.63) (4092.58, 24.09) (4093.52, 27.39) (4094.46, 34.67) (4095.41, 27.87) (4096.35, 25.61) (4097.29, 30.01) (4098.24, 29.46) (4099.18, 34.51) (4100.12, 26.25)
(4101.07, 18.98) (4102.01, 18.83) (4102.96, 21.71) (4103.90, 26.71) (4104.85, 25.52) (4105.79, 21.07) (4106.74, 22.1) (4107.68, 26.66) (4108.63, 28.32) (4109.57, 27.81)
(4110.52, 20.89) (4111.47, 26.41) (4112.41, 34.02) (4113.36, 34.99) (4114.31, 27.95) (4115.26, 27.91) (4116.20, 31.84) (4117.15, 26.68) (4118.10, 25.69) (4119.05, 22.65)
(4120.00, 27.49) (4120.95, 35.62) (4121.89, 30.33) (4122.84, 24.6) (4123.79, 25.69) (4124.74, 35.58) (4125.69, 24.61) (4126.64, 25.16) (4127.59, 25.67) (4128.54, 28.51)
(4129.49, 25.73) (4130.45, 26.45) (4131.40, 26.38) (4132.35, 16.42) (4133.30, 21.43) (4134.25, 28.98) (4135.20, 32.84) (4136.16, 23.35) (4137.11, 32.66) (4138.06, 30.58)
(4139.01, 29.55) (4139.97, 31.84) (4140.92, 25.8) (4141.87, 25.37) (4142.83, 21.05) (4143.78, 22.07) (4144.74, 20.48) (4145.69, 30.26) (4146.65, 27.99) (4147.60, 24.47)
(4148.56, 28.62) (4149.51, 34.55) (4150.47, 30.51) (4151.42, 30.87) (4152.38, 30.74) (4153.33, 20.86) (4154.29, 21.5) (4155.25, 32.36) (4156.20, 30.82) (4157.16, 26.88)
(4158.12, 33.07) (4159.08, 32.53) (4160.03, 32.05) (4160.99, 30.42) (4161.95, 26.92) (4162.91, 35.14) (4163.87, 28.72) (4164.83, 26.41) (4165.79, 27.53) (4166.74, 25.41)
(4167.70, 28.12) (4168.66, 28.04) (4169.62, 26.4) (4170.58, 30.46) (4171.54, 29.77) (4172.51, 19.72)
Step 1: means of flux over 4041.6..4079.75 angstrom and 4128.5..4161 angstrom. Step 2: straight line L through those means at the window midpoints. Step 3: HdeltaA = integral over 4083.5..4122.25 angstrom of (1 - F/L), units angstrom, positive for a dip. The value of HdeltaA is -4.2 angstrom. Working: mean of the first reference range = 23.2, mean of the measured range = 28.1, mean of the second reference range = 27.6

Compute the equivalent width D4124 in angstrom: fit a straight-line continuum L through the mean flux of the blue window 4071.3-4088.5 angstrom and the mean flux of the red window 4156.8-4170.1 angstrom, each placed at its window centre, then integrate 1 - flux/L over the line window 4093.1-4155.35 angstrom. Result 3.2 angstrom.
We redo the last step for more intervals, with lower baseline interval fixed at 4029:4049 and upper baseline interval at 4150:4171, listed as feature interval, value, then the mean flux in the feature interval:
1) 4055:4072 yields 1.6 angstrom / 22.5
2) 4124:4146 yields 1.0 angstrom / 26.5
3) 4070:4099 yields -2.7 angstrom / 28.2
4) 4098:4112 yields 0.8 angstrom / 25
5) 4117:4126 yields -0.2 angstrom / 28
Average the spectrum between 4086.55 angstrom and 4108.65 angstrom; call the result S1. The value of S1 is 27.5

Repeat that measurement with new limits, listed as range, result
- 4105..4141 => 27.4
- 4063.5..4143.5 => 26.8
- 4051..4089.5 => 25.7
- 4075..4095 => 29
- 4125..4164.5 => 27.7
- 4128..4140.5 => 27.3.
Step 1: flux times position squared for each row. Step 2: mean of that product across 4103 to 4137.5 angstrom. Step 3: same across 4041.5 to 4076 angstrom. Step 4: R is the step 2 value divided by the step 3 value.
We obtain 1.20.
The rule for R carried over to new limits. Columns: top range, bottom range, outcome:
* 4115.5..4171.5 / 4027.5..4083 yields 1.19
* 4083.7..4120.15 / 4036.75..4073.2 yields 1.22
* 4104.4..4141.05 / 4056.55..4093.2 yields 1.08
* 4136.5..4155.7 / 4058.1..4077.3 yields 1.24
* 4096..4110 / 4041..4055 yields 1.16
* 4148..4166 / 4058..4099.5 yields 1.16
